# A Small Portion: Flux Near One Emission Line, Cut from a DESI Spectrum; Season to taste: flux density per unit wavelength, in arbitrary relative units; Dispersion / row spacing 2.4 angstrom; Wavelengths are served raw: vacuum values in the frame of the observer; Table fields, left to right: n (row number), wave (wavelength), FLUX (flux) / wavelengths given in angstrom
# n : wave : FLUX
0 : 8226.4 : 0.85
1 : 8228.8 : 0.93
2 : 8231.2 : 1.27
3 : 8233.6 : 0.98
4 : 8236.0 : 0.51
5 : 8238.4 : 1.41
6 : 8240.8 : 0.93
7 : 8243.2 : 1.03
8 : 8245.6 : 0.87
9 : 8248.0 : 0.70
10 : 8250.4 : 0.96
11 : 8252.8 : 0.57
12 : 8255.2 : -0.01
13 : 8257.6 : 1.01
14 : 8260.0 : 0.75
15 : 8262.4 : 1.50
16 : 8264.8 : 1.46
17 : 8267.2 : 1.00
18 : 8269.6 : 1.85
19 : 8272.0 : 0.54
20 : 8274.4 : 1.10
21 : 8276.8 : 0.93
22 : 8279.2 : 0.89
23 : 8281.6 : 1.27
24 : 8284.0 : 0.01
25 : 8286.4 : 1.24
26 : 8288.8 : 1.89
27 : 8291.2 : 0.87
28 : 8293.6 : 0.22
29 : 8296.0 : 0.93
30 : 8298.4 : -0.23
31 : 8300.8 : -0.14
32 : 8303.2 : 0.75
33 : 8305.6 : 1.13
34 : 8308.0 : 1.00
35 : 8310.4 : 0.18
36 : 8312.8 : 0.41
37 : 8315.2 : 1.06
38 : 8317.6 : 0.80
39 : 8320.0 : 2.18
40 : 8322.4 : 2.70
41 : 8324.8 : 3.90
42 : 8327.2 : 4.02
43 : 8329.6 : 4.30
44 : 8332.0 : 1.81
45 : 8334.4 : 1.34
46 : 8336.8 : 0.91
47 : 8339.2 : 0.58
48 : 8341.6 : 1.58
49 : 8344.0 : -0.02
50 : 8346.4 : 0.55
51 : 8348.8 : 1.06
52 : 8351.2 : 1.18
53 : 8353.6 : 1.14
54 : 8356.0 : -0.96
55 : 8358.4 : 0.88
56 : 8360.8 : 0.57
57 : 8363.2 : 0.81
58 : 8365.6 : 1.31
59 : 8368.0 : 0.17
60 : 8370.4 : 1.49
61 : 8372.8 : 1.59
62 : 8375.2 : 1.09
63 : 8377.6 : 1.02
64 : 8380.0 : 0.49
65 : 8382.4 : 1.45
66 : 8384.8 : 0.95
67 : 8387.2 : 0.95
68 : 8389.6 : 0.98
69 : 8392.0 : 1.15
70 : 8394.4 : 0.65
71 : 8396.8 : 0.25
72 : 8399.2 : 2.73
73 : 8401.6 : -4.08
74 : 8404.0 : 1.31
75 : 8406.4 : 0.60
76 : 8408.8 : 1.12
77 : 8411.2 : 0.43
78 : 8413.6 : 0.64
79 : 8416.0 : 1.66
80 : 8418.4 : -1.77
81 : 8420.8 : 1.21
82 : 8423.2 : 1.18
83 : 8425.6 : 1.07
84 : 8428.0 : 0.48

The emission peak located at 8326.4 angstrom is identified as H-gamma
